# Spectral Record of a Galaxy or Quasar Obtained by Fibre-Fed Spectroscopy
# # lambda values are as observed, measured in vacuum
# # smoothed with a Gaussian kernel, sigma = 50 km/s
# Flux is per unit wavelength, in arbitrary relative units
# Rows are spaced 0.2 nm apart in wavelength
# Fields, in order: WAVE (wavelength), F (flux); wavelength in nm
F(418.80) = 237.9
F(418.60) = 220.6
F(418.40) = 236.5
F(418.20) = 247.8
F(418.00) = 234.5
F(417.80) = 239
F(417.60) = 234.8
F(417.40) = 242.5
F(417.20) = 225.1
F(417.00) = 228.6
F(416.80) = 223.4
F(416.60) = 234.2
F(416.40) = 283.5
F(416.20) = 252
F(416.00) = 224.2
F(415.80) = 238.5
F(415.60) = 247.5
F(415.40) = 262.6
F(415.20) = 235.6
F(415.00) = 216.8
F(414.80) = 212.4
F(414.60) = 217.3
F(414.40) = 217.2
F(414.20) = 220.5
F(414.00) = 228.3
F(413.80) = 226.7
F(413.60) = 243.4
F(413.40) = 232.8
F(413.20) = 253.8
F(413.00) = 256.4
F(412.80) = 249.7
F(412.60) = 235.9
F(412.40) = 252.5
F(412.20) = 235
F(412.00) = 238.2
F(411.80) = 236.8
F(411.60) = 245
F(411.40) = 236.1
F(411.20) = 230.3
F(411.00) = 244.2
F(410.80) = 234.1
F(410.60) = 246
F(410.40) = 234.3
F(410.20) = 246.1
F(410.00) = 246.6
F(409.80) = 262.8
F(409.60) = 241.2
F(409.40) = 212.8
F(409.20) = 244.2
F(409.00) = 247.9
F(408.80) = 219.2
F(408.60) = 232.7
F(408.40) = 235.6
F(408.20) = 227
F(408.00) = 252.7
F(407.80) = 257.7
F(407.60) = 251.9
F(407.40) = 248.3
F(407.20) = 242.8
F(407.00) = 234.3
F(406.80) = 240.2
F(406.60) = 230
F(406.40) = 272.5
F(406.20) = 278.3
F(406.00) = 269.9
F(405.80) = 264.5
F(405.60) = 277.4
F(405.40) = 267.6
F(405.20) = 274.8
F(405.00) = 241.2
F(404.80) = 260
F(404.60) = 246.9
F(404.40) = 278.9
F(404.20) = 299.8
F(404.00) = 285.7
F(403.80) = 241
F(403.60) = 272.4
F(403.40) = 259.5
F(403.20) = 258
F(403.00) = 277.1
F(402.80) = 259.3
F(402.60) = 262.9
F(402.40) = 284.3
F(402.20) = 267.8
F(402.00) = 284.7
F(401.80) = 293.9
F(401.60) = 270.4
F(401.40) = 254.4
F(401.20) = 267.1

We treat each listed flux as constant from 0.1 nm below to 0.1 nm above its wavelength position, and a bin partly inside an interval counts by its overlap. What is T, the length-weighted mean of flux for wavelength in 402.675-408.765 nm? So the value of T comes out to 258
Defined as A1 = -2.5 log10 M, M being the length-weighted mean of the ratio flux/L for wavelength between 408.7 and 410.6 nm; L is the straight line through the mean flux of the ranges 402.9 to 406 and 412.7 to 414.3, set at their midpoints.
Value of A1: 0.05 mag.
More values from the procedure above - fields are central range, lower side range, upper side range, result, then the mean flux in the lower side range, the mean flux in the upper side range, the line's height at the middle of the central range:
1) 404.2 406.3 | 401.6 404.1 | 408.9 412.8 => -0.025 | 271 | 241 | 262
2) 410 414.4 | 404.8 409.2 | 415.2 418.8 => 0.027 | 251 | 240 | 245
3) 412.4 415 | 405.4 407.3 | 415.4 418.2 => 0.056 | 257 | 240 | 245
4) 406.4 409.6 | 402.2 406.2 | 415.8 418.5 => 0.086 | 268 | 239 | 259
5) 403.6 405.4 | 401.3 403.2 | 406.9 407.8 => -0.025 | 272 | 246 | 260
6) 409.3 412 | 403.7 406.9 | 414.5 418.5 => 0.051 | 264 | 237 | 251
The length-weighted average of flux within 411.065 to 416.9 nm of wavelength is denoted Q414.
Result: 238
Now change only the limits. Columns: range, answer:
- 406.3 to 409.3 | 242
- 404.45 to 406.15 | 264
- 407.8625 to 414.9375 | 237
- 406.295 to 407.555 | 245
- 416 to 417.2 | 241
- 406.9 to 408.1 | 248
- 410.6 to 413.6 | 242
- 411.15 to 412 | 238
